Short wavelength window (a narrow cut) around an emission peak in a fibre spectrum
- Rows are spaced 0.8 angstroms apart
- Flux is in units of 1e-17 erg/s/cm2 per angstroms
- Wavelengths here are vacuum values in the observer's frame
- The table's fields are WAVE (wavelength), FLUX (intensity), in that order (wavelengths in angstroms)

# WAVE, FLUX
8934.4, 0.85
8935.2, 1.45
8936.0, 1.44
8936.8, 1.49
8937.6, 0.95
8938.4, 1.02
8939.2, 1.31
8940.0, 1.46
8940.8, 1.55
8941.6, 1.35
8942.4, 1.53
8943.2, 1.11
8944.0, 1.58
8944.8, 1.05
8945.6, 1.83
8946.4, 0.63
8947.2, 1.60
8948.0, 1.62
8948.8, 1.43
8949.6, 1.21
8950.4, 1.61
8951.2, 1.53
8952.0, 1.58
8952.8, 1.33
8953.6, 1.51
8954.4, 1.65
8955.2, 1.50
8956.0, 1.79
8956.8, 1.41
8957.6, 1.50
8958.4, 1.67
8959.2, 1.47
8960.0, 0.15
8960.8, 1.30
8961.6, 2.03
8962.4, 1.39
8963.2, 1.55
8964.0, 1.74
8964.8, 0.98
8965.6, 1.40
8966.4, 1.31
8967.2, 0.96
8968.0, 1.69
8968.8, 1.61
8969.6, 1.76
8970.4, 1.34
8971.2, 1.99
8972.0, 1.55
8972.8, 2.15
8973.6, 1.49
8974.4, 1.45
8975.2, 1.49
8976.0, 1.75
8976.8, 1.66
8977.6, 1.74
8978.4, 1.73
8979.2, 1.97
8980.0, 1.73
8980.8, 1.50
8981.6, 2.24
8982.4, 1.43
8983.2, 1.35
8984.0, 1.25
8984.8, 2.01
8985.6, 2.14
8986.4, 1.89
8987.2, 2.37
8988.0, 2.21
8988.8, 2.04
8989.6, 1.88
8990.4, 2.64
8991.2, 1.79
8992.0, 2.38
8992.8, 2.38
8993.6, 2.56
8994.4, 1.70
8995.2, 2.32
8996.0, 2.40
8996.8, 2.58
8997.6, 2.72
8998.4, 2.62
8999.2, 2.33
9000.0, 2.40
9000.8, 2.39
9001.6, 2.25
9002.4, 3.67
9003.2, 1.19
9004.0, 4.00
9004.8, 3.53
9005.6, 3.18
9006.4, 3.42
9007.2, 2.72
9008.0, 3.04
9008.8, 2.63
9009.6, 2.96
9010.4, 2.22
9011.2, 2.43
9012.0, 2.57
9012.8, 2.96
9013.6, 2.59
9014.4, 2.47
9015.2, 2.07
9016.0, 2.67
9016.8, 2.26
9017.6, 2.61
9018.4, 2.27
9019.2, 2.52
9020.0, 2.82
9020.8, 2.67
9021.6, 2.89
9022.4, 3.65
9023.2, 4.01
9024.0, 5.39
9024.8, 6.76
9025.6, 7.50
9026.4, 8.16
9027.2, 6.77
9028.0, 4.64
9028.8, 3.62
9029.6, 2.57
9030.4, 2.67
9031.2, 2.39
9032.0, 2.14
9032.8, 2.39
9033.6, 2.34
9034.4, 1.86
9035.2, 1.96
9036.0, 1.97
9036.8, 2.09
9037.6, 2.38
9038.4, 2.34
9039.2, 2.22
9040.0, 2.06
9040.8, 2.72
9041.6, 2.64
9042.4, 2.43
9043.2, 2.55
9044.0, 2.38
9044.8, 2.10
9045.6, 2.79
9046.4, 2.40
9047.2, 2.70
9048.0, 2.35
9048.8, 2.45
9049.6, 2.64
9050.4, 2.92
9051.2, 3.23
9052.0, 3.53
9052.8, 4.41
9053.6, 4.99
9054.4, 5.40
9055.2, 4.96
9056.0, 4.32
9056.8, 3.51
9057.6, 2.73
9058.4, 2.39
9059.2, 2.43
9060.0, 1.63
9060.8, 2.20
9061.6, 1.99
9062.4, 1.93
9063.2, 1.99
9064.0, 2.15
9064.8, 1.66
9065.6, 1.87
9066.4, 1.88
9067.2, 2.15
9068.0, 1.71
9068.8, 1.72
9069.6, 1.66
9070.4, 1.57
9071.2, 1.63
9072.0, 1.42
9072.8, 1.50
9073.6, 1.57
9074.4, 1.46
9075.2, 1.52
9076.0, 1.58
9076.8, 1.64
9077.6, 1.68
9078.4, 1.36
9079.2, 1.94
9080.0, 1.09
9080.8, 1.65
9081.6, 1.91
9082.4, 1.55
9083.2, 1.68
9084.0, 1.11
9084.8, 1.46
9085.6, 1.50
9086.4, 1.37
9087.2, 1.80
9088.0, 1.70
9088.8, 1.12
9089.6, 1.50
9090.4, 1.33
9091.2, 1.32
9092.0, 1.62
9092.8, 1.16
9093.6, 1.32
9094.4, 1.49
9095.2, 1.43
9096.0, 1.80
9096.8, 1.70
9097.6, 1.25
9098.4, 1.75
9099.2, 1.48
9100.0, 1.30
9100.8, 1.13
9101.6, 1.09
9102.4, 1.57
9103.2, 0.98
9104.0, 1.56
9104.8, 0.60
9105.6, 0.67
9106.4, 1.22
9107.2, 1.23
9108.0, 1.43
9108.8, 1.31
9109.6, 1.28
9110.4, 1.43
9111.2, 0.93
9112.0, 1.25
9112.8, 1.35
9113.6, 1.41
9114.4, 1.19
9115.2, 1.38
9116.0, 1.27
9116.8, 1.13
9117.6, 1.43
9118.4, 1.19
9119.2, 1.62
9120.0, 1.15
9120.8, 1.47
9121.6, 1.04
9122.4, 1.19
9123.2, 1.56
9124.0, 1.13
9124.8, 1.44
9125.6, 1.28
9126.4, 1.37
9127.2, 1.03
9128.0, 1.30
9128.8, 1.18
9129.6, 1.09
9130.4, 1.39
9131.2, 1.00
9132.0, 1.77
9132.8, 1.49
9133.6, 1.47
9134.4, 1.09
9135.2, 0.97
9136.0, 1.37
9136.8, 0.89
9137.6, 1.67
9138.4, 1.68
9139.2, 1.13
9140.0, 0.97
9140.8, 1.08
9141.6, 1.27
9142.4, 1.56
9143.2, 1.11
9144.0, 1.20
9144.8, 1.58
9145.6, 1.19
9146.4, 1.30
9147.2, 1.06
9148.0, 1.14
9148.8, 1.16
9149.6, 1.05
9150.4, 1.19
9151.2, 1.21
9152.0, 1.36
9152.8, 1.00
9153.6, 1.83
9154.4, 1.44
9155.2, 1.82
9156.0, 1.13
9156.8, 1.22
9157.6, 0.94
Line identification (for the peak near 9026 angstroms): H-alpha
